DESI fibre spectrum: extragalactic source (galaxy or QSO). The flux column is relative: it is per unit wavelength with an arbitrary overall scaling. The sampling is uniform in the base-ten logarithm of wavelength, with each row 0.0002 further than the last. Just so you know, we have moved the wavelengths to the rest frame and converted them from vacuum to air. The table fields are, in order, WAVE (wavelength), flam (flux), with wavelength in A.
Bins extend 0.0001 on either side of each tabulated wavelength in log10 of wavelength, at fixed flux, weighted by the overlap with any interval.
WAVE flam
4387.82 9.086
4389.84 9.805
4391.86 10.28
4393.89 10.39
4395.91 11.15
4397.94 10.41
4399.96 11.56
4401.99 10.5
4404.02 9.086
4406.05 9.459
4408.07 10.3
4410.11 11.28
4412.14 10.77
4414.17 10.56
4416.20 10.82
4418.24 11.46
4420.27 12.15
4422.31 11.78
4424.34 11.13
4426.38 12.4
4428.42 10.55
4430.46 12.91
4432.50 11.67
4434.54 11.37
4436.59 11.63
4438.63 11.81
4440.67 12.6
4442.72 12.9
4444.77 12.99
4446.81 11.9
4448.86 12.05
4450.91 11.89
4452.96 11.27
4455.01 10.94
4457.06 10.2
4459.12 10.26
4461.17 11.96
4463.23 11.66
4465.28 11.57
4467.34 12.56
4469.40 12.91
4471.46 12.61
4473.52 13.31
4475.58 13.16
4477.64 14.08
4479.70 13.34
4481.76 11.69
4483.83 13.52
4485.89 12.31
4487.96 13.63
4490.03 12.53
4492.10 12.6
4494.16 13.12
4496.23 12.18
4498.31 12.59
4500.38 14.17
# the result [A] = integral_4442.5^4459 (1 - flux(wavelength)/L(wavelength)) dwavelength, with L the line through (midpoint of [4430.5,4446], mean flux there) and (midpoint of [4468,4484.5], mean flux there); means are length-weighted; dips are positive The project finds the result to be 1.1 A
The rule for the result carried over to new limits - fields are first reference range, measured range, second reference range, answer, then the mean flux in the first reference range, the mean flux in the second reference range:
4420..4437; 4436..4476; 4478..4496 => 0.8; 11.7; 12.9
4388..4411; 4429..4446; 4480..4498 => -1.3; 10.3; 12.7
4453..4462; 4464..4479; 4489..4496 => -1.6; 10.9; 12.7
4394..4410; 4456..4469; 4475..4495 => 0.9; 10.4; 13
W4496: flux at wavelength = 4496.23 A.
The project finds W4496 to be 12.18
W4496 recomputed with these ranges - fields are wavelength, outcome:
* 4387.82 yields 9.086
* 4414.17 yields 10.56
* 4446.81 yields 11.9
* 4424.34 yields 11.13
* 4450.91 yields 11.89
